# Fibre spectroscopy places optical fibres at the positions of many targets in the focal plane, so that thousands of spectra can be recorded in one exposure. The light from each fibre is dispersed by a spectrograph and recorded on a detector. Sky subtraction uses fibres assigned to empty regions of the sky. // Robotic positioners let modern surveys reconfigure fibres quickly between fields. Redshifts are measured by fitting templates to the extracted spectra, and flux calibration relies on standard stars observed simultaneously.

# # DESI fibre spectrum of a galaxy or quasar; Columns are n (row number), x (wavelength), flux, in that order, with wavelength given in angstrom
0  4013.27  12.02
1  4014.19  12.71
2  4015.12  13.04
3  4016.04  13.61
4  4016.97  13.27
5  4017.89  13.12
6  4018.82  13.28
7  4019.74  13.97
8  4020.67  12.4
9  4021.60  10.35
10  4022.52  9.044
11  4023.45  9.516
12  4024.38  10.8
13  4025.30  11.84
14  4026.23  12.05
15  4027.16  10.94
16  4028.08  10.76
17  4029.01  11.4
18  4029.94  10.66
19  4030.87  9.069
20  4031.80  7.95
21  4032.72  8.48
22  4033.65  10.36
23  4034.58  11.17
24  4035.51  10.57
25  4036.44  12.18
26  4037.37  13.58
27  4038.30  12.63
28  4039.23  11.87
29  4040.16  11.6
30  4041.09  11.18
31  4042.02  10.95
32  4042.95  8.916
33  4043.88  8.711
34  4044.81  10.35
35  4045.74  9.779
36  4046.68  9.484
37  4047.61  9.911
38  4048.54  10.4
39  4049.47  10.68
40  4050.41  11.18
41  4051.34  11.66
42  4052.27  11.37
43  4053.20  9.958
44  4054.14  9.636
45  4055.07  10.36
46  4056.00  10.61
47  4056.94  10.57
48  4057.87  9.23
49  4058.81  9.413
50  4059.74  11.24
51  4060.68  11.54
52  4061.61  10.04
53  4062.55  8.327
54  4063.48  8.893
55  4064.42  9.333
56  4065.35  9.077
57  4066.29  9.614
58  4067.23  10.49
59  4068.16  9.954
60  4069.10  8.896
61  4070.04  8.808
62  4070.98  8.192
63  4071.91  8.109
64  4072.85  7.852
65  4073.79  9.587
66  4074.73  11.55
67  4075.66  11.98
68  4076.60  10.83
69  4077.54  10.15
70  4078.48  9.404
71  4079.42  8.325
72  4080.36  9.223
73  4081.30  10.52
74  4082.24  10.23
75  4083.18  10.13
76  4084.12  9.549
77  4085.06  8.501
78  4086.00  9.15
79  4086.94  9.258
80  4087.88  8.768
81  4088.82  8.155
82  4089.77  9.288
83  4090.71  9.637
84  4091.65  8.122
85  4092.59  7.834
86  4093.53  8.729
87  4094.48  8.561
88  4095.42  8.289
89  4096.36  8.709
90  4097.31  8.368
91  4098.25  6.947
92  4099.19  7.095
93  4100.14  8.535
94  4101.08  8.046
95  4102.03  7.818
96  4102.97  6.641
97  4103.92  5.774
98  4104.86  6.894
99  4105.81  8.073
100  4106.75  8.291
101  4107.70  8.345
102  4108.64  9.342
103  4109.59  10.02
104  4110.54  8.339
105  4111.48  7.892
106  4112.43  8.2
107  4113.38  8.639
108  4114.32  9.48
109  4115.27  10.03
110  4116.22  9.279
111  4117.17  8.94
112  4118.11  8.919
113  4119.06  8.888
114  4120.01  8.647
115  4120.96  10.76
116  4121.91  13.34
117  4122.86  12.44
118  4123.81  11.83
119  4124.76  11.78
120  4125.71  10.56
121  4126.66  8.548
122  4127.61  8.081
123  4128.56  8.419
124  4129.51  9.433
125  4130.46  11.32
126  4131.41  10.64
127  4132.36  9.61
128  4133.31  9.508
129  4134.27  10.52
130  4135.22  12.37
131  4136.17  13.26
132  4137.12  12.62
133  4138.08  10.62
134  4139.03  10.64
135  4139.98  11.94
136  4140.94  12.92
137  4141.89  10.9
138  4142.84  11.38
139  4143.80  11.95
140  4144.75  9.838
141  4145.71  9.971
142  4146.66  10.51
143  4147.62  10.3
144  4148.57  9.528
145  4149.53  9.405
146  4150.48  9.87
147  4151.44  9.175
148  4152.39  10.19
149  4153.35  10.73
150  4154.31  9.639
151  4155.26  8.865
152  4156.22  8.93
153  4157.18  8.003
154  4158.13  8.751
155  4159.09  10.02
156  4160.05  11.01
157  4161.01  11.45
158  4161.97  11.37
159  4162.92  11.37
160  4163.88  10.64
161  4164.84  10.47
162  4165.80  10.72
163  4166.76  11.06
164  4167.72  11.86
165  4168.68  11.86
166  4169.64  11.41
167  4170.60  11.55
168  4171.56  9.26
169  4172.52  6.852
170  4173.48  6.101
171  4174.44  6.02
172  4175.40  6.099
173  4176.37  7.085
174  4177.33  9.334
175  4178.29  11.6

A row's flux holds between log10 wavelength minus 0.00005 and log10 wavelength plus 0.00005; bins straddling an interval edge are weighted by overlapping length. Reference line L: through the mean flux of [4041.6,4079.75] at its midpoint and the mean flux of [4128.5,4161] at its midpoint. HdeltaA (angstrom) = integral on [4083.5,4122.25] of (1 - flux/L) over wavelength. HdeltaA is 5.8 angstrom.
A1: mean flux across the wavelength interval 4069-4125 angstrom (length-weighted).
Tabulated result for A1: 9.06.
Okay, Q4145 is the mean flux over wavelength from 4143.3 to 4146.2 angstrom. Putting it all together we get 10.6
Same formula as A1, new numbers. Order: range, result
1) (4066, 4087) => 9.58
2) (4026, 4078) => 10.2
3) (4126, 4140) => 10.5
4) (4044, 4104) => 9.37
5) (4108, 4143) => 10.3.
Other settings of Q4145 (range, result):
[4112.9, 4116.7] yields 9.35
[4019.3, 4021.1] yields 13.2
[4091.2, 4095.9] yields 8.31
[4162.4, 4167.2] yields 10.9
